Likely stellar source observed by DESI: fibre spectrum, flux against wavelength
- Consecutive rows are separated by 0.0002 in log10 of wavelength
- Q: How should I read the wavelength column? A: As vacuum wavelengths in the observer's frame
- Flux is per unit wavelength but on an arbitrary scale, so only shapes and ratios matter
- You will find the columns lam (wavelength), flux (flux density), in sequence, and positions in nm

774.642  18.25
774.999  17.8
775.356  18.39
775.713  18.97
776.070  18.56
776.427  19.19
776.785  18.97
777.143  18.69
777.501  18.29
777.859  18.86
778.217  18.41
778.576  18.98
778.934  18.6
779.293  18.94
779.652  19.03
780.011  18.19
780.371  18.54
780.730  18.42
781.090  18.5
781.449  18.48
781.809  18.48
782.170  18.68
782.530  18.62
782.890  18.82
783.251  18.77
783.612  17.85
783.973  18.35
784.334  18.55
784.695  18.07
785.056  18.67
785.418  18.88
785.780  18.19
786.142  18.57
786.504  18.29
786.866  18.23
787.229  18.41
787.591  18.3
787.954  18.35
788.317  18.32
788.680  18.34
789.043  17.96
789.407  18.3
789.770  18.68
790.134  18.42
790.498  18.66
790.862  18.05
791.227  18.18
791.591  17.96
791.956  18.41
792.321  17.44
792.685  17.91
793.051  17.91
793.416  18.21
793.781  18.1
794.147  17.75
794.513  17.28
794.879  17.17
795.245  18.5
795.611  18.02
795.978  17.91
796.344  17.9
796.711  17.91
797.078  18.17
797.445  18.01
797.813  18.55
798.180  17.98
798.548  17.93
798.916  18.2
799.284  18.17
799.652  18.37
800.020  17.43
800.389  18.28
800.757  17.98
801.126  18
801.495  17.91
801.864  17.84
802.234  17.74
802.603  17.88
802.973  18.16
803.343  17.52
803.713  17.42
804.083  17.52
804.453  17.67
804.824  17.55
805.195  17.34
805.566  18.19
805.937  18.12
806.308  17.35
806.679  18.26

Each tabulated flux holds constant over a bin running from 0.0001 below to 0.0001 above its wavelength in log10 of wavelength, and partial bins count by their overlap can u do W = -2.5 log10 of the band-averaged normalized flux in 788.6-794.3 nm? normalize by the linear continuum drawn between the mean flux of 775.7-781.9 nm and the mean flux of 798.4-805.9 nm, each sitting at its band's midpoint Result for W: 0.005 mag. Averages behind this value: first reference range 18.7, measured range 18.1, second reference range 17.9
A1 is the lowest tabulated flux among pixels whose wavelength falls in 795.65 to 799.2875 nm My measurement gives 17.9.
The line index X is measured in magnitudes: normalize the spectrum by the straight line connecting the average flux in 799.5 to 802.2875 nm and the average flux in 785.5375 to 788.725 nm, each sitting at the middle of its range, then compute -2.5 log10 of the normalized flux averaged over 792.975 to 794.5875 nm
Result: 0.02 mag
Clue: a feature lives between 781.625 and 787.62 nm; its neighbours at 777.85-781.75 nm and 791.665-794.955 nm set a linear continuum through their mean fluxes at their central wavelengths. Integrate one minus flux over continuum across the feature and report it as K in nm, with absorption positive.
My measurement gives -0.04 nm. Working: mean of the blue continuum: 18.6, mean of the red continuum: 17.8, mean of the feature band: 18.5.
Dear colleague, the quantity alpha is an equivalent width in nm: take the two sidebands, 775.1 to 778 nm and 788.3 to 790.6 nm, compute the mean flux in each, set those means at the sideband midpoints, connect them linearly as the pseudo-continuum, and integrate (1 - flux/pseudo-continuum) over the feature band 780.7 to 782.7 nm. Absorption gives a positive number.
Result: 0.00 nm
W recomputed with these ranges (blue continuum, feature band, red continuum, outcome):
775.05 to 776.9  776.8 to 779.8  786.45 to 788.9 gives 0.00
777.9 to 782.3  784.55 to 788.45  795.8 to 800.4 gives 0.00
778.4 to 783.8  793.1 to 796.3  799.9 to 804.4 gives 0.01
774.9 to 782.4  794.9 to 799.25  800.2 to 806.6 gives 0.00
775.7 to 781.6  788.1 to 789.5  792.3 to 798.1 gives 0.00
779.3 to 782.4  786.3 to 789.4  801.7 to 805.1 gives 0.00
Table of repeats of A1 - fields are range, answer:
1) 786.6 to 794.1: 17.44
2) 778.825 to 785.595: 17.85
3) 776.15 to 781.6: 18.19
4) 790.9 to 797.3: 17.17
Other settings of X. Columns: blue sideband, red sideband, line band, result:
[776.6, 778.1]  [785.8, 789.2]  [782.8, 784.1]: 0.003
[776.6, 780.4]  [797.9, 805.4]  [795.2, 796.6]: 0.001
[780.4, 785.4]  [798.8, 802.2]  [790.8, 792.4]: 0.013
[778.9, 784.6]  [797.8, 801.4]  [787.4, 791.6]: 0.002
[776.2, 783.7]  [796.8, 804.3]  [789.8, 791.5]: -0.003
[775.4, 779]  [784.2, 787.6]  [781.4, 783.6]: -0.002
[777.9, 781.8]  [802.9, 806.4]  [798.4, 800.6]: -0.012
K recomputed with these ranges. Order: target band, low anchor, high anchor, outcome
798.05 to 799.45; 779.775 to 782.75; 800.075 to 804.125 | -0.01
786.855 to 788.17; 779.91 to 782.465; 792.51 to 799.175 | -0.01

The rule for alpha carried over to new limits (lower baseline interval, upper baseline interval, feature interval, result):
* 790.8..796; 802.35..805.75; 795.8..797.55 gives -0.013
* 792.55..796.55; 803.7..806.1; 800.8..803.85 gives -0.013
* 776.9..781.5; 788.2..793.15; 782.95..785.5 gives -0.003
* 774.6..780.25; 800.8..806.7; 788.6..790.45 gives -0.012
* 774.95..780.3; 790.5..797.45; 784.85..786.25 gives -0.019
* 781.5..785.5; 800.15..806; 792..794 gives 0.025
